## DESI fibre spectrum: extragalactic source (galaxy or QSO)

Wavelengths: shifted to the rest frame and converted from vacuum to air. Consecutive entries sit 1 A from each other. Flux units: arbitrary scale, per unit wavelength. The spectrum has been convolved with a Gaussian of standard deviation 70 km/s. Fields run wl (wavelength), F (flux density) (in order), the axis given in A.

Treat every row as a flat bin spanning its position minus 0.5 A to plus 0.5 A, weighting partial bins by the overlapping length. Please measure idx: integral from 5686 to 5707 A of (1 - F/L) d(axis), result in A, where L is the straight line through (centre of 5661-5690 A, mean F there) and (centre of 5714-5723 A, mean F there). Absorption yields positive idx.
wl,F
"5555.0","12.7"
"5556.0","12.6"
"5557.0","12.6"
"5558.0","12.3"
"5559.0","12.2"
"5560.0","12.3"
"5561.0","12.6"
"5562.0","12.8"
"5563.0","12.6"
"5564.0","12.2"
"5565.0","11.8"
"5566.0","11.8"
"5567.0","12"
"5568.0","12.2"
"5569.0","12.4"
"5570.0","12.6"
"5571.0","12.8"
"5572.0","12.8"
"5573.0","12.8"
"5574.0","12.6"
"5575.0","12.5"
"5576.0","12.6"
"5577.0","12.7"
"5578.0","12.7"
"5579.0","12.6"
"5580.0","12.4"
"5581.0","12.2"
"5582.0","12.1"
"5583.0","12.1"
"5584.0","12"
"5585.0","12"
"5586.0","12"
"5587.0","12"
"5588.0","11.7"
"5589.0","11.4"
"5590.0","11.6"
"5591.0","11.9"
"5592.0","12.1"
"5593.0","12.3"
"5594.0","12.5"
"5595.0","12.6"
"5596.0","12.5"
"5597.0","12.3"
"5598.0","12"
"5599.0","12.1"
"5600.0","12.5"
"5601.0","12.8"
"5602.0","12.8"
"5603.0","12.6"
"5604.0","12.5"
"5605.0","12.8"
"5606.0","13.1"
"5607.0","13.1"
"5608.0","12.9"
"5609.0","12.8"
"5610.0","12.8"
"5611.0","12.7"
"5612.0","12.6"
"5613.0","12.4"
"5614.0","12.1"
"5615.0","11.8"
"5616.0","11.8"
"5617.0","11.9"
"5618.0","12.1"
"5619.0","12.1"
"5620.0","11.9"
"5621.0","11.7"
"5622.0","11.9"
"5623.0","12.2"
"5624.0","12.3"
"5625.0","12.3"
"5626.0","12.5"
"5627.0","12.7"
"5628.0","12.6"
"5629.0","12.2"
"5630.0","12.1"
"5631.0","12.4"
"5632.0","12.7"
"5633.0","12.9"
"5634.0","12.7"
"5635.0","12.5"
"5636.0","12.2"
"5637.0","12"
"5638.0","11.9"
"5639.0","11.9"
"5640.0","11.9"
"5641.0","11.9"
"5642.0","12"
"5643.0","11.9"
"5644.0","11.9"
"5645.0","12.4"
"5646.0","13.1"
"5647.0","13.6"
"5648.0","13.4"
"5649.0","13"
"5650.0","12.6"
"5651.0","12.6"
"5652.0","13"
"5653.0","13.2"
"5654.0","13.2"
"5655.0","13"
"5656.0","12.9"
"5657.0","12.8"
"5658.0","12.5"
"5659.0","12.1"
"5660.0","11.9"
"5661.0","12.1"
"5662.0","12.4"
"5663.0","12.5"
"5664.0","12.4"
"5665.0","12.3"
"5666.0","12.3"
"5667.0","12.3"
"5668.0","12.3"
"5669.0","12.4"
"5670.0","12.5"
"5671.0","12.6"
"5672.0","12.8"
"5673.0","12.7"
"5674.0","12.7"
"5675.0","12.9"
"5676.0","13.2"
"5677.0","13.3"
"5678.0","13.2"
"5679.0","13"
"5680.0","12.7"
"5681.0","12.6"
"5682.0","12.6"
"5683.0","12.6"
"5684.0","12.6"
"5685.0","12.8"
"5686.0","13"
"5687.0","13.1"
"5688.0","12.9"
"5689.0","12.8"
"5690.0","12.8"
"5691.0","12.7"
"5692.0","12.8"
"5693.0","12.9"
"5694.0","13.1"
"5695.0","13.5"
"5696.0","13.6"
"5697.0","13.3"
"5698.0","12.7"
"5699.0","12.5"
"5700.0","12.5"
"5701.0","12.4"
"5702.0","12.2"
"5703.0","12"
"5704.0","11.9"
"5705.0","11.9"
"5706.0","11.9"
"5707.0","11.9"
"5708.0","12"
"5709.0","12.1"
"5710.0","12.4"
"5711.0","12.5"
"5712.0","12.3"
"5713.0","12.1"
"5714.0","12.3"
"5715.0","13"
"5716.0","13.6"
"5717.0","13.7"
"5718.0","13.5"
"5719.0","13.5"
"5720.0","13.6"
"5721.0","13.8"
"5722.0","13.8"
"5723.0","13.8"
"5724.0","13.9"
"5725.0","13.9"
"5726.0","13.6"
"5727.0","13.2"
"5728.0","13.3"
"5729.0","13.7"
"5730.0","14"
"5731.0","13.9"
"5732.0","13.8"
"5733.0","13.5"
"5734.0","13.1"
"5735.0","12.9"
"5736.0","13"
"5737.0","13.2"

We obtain 0.67 A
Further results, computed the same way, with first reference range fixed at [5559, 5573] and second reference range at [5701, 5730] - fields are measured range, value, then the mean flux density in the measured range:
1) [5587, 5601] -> 0.4 A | 12.1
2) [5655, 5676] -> 0.4 A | 12.5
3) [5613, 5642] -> 1.0 A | 12.2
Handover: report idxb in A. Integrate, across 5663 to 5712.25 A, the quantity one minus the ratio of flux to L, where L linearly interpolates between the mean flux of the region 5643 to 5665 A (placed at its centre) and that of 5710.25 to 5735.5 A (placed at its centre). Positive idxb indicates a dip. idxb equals 1.4 A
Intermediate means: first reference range 12.7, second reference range 13.4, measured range 12.6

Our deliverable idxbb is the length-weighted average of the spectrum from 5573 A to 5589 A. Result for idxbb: 12.3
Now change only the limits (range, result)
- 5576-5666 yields 12.4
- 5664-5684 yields 12.7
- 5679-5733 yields 12.9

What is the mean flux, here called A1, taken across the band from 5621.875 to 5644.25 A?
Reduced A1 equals 12.3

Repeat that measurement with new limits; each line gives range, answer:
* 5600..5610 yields 12.8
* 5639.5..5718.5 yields 12.6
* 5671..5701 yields 12.9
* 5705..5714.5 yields 12.2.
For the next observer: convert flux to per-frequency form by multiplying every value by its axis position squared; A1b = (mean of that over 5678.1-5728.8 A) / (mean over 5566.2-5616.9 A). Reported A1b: 1.08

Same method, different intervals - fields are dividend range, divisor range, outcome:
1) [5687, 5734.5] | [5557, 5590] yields 1.11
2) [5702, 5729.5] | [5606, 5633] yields 1.08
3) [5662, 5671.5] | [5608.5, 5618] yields 1.03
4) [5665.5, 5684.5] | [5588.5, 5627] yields 1.06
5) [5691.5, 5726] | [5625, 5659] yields 1.05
